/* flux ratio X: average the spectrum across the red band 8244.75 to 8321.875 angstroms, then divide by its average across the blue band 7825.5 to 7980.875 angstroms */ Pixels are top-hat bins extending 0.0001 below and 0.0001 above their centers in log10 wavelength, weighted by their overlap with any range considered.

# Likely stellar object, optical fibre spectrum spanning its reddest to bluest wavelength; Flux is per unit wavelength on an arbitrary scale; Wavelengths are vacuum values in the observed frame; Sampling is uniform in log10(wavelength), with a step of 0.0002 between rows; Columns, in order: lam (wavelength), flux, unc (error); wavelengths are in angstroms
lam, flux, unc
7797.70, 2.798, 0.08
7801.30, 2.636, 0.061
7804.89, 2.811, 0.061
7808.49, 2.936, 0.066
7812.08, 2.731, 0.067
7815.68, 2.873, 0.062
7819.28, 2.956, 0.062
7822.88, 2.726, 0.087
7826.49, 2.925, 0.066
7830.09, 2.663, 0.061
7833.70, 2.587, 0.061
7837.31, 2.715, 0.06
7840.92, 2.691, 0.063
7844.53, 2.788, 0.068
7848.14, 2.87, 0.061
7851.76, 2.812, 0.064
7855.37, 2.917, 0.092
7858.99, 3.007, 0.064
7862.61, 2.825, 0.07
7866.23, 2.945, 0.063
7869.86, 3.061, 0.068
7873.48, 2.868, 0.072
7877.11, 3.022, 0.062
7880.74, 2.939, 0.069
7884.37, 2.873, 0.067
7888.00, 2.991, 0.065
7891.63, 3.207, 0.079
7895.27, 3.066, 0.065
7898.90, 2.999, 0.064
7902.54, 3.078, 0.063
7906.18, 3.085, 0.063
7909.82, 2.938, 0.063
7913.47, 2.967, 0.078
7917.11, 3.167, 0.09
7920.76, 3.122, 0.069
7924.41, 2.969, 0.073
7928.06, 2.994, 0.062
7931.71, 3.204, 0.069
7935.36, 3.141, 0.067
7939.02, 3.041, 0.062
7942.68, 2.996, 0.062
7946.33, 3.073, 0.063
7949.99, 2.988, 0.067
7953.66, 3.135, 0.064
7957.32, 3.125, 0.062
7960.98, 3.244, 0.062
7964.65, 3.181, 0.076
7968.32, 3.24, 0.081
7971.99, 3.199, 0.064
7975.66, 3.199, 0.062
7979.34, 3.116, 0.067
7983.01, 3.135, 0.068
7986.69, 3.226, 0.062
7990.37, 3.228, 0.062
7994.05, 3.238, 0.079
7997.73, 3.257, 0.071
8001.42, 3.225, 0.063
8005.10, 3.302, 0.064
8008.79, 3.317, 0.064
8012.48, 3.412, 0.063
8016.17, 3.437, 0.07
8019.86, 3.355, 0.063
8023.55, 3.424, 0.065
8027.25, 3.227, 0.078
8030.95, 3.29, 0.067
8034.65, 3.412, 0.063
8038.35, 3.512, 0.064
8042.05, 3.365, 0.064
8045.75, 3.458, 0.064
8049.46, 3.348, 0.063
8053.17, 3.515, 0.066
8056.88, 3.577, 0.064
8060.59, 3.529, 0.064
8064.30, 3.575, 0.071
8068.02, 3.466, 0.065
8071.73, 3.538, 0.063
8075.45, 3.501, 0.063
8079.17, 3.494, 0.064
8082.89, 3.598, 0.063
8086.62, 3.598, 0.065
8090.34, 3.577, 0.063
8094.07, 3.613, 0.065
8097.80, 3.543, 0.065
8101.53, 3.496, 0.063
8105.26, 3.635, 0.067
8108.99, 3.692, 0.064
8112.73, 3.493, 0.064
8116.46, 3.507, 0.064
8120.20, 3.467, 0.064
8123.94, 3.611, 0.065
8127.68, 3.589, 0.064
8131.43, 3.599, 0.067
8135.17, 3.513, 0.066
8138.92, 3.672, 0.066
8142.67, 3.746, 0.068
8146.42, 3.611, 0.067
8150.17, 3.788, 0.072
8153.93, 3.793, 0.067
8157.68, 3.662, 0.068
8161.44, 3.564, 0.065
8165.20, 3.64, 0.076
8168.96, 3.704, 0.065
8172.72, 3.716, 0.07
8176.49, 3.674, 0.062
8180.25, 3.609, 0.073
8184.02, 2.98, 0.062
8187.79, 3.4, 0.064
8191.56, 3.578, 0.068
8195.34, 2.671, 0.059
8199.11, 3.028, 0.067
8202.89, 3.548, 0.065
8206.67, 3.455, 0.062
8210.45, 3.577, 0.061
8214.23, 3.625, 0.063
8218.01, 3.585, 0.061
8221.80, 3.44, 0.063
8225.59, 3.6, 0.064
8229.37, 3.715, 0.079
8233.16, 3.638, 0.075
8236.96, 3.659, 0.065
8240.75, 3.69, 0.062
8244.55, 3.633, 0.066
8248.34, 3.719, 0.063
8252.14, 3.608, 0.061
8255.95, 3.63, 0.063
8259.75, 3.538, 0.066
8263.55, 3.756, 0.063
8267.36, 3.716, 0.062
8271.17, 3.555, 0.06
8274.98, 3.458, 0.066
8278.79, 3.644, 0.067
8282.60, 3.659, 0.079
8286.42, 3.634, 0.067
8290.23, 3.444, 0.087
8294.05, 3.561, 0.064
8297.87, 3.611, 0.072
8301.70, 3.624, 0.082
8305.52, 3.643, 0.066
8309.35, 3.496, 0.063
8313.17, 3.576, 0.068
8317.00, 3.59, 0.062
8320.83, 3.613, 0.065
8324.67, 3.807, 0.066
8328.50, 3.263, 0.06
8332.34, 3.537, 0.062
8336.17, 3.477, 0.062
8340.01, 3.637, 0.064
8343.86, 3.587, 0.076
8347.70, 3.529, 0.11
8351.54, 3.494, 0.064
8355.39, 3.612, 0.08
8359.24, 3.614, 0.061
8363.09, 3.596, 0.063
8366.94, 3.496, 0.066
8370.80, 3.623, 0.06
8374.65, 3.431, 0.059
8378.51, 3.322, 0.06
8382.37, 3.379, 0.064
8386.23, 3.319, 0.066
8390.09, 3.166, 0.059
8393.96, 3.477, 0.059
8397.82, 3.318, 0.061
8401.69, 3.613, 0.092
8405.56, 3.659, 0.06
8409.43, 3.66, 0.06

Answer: 1.2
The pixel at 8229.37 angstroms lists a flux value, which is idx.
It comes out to 3.715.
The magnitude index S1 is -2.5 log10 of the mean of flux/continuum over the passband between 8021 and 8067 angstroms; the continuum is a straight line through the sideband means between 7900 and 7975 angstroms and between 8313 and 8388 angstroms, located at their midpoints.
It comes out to -0.07 mag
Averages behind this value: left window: 3.1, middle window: 3.44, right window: 3.52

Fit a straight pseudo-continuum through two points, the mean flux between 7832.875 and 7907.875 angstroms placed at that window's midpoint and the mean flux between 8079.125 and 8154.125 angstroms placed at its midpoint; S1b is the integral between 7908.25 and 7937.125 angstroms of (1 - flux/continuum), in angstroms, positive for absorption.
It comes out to 0.1 angstroms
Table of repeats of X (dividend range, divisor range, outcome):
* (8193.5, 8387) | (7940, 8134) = 1.05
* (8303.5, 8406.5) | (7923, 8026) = 1.10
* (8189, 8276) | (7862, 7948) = 1.17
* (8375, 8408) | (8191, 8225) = 1.01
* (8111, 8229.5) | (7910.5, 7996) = 1.13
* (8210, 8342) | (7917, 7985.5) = 1.15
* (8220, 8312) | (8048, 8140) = 1.02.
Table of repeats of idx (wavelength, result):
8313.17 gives 3.576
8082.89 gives 3.598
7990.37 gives 3.228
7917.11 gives 3.167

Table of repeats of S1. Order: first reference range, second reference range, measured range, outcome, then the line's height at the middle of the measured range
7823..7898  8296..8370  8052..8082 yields -0.11 mag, 3.18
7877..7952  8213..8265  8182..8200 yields 0.13 mag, 3.54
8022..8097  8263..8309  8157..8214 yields 0.03 mag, 3.55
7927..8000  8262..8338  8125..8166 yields -0.08 mag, 3.38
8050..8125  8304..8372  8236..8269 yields -0.03 mag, 3.56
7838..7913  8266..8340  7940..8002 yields -0.03 mag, 3.09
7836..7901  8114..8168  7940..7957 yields 0.03 mag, 3.13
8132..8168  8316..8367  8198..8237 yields 0.03 mag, 3.63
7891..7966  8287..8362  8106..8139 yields -0.08 mag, 3.32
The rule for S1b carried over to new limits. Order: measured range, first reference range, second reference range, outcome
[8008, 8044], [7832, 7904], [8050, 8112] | 0.1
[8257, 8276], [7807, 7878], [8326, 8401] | -1.5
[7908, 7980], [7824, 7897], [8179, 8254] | -1.8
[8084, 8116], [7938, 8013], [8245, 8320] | -2.1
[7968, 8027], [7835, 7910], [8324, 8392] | -3.7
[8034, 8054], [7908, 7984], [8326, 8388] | -1.5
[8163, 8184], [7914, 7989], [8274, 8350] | -1.3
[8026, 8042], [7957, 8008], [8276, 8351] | -0.5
